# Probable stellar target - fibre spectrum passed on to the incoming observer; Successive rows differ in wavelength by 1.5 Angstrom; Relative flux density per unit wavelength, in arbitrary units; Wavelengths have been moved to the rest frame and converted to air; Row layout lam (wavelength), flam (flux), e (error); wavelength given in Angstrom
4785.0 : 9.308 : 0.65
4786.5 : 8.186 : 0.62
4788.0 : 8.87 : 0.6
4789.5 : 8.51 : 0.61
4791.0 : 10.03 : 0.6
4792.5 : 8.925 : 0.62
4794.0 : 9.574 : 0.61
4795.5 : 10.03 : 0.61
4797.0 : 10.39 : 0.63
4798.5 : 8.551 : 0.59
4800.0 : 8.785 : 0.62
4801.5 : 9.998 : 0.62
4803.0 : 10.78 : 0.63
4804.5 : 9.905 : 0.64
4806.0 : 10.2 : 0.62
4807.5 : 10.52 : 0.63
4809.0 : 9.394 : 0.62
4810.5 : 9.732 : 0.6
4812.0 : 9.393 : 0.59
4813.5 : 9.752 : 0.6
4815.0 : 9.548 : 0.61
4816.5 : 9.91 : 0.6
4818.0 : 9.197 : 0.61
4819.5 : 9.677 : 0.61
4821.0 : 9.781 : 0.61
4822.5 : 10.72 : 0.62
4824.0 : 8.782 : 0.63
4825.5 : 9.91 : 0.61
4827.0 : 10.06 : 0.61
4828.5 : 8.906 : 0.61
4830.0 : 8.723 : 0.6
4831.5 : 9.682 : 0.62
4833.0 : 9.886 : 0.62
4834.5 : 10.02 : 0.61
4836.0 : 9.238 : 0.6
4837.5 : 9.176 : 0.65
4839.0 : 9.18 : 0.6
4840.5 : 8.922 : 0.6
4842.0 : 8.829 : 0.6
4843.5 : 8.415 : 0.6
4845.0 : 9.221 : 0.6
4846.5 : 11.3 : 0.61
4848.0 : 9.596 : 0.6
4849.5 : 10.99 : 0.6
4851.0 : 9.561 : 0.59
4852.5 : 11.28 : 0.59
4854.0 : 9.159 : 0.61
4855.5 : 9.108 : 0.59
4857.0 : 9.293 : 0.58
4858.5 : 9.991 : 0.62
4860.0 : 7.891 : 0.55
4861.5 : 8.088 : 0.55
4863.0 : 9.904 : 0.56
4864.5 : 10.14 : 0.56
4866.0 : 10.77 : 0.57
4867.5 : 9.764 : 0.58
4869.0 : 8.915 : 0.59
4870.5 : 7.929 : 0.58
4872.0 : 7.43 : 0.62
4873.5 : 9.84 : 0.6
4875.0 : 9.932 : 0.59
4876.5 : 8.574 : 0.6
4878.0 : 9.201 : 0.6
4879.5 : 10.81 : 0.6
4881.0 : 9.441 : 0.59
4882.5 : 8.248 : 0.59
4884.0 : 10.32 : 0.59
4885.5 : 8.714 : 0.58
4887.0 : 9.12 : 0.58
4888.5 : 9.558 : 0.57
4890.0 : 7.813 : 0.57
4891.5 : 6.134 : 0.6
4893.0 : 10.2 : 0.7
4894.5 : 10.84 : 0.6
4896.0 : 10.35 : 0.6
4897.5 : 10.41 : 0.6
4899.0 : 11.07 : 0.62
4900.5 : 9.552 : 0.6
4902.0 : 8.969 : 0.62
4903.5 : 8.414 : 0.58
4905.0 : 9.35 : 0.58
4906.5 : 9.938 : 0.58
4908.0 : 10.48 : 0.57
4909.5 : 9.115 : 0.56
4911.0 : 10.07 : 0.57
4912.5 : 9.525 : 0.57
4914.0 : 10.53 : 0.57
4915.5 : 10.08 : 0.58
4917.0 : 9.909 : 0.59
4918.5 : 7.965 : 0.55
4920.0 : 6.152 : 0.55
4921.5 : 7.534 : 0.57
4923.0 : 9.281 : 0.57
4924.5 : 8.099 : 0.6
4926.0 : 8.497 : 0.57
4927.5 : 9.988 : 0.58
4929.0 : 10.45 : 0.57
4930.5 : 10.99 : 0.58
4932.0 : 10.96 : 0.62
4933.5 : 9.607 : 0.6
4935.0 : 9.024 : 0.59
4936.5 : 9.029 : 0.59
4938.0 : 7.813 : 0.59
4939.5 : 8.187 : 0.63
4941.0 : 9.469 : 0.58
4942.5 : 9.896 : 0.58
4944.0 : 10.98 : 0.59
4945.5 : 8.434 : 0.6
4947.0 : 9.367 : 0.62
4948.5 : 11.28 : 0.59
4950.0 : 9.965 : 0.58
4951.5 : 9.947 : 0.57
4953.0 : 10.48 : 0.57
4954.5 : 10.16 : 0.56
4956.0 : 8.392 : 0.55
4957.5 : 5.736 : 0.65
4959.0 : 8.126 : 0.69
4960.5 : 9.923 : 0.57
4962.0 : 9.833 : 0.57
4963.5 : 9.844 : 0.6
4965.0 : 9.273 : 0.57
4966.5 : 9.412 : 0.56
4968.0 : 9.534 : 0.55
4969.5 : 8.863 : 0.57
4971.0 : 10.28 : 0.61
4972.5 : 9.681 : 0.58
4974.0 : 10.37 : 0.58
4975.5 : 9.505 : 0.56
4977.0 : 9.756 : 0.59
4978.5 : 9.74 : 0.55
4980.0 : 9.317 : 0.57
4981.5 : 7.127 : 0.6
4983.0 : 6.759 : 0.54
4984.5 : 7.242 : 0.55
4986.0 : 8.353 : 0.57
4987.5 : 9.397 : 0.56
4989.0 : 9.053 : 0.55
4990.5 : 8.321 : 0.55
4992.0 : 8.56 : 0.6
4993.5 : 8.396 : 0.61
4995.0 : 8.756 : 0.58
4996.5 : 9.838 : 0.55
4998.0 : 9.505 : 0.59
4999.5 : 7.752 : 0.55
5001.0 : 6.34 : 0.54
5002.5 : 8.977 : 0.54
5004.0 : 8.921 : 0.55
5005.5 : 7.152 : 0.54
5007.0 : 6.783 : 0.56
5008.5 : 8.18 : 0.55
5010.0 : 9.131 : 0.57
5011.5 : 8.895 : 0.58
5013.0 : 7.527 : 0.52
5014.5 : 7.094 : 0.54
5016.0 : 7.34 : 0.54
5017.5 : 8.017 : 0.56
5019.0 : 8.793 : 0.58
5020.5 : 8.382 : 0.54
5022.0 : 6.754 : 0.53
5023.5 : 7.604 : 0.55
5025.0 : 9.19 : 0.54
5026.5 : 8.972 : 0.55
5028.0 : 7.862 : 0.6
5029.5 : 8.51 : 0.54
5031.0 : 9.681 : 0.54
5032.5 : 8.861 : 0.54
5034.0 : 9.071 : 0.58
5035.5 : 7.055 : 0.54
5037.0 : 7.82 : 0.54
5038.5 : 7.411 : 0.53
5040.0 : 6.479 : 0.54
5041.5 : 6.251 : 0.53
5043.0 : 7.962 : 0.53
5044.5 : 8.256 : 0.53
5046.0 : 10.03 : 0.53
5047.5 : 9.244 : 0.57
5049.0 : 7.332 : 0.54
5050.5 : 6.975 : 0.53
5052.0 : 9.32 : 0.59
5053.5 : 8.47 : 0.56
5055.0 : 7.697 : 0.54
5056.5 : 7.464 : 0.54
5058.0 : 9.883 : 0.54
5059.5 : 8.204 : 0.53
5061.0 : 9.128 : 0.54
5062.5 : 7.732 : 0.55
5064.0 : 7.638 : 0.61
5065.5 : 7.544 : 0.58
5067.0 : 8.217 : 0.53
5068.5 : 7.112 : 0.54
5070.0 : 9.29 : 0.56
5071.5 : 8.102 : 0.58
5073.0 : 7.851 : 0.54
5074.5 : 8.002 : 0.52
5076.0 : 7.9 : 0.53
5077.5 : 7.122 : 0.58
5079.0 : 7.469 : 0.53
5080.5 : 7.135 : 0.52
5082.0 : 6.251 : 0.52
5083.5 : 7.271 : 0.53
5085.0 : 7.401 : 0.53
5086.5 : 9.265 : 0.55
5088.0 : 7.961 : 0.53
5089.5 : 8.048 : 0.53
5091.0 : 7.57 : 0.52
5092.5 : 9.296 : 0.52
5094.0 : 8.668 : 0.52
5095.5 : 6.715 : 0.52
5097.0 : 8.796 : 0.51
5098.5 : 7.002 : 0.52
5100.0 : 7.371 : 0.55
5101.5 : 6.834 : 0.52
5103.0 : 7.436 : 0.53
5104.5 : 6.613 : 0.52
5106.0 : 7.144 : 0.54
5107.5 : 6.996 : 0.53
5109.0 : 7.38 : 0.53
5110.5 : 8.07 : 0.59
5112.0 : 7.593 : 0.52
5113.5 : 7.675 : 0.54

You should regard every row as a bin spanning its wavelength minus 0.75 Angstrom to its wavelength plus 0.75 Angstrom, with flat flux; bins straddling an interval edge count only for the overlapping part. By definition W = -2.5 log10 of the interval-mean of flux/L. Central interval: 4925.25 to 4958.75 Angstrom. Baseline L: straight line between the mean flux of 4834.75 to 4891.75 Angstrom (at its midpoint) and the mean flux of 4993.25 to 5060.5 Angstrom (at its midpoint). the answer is -0.084 mag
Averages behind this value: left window 9.29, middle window 9.46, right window 8.18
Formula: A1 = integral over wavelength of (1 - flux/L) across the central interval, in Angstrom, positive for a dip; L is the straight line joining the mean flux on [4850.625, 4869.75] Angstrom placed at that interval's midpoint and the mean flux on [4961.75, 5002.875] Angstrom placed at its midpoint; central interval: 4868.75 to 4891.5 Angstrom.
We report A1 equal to 1.1 Angstrom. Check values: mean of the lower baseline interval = 9.53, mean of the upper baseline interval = 8.91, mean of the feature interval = 8.96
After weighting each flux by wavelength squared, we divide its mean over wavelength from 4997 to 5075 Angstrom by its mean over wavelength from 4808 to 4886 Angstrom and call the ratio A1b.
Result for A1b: 0.9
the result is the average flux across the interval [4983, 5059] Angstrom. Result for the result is 8.2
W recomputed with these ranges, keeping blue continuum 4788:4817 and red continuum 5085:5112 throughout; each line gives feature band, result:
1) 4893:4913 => -0.10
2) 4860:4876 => 0.00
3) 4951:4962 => -0.04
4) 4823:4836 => 0.00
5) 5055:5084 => 0.01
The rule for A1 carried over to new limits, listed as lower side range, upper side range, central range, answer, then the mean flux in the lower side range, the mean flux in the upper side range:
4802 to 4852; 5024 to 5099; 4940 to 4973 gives -2.65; 9.67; 8.05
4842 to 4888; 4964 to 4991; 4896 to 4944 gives -0.96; 9.42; 9.01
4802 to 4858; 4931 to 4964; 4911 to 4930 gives 0.78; 9.67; 9.39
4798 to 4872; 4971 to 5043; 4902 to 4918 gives -1.18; 9.54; 8.33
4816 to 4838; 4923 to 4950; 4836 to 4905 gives 1.29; 9.58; 9.54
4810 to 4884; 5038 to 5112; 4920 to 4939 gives -0.56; 9.47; 7.82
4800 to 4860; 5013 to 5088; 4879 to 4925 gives -0.88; 9.65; 8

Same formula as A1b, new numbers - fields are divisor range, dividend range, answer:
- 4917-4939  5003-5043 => 0.92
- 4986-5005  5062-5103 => 0.93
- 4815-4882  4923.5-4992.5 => 1.02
